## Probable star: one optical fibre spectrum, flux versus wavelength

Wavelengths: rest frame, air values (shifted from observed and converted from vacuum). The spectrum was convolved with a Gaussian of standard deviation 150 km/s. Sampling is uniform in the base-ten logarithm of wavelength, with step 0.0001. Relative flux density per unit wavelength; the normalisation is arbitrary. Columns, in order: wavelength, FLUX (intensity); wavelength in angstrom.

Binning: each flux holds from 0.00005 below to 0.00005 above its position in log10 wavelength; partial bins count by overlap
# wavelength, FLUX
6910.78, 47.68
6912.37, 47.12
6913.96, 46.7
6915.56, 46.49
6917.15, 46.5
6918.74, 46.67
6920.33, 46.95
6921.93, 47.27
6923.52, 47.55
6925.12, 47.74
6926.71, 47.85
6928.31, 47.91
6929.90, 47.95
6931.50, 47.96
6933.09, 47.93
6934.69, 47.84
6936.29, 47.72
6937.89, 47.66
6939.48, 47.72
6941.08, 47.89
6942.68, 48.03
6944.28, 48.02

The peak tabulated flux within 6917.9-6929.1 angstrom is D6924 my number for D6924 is 47.91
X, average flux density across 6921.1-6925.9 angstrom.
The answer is 47.4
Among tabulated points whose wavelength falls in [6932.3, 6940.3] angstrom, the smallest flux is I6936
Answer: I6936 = 47.66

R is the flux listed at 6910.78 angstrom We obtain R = 47.68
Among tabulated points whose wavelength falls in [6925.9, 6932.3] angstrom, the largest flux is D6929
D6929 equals 47.96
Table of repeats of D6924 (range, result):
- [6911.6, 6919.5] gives 47.12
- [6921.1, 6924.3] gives 47.55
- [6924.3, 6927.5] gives 47.85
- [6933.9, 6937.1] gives 47.84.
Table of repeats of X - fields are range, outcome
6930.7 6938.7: 47.8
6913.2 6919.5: 46.6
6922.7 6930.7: 47.8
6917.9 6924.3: 47.1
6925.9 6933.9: 47.9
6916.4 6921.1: 46.8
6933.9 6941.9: 47.8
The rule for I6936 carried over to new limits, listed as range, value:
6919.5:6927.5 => 46.95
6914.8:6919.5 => 46.49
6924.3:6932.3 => 47.74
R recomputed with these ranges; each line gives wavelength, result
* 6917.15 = 46.5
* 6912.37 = 47.12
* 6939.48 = 47.72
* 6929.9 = 47.95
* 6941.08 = 47.89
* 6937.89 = 47.66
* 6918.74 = 46.67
